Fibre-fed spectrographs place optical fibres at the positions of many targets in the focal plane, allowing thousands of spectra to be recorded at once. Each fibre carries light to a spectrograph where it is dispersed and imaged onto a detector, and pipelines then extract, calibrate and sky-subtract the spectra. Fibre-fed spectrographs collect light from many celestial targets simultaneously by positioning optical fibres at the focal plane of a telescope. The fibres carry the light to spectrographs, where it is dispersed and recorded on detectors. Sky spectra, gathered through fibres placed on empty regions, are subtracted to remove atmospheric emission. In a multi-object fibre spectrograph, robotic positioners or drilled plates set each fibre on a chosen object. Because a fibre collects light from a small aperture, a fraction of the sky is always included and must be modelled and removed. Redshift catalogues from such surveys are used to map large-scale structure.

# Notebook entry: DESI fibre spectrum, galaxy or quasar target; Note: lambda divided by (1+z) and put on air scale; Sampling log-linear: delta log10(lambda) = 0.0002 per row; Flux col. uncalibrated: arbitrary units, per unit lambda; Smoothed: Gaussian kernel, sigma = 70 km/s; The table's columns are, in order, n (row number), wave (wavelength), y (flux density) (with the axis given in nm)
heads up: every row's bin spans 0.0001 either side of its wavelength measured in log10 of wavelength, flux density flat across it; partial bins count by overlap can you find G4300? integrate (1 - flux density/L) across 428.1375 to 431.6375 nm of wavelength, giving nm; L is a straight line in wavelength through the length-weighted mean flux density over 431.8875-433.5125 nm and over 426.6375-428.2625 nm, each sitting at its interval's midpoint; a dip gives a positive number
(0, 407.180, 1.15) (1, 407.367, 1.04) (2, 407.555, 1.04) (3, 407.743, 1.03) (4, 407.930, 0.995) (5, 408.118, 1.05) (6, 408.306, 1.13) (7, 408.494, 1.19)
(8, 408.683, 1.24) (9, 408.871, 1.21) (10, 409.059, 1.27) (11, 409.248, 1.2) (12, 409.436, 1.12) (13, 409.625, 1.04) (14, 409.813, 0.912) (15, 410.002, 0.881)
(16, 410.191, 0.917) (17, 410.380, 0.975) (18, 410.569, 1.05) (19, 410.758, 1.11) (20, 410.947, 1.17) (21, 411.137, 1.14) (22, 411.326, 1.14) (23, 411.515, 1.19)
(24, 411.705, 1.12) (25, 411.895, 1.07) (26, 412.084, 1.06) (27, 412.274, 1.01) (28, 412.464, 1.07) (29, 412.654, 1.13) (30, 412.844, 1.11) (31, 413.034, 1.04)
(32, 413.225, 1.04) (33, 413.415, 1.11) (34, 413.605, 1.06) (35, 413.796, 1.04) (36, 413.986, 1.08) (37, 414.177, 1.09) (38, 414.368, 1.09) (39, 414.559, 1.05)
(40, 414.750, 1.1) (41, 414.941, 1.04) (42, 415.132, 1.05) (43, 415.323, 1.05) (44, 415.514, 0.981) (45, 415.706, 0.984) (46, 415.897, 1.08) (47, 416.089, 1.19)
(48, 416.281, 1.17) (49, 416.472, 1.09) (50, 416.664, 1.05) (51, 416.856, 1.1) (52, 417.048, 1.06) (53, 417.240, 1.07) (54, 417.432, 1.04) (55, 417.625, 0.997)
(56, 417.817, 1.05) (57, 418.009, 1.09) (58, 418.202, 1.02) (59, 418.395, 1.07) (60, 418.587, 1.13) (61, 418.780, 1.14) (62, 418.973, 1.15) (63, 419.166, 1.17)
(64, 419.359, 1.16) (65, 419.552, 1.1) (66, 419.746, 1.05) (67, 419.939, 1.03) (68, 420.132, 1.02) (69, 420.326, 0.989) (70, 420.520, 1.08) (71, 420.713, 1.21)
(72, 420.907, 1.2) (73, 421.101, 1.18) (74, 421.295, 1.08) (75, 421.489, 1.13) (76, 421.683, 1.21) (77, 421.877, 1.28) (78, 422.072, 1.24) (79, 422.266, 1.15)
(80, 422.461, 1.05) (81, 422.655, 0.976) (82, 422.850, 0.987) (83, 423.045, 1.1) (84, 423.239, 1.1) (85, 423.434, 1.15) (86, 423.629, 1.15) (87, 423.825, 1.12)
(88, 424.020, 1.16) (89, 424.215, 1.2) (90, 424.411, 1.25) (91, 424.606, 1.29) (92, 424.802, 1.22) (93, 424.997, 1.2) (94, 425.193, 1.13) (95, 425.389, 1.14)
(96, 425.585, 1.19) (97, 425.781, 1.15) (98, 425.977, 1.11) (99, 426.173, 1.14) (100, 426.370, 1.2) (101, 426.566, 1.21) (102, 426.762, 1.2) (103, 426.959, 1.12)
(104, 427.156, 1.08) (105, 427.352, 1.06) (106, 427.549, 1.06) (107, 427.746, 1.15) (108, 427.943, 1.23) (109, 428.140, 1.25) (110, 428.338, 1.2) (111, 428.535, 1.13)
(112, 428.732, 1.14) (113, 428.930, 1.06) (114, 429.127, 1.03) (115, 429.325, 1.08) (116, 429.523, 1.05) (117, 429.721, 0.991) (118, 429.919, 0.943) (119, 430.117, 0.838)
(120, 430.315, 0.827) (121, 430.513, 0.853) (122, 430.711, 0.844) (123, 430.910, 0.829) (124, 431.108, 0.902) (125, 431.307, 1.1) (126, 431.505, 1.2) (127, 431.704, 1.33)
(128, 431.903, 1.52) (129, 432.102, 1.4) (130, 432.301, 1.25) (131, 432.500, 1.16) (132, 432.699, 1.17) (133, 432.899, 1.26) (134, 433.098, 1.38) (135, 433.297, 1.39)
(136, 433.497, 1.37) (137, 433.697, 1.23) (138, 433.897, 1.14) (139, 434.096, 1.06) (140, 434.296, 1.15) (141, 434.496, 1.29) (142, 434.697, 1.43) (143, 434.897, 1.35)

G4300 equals 0.596 nm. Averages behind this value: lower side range 1.15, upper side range 1.31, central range 1.01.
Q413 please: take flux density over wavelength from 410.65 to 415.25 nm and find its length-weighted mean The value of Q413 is 1.09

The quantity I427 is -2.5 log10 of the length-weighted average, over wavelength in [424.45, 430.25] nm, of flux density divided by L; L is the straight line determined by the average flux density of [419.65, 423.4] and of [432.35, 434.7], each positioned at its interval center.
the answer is 0.048 mag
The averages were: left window 1.11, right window 1.24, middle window 1.12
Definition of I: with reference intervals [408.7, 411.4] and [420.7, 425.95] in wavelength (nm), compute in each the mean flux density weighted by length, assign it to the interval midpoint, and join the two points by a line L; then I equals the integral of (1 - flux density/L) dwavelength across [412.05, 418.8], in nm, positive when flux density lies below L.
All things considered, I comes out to 0.267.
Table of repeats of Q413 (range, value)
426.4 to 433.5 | 1.13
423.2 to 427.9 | 1.16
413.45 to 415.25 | 1.07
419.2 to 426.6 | 1.14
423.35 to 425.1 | 1.19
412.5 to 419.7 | 1.08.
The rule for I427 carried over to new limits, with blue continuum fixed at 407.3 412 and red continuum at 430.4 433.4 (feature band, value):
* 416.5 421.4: 0.03 mag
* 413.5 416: 0.05 mag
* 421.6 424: 0.01 mag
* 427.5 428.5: -0.02 mag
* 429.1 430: 0.14 mag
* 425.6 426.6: -0.01 mag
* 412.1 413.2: 0.03 mag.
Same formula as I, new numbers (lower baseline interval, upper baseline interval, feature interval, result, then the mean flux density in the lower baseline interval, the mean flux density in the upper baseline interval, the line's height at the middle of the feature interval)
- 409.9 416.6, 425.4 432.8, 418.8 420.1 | -0.026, 1.07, 1.11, 1.09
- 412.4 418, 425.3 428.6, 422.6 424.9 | -0.027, 1.07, 1.15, 1.13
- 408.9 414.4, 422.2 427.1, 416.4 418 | 0.071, 1.08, 1.15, 1.11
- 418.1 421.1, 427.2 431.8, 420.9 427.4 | -0.445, 1.1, 1.05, 1.08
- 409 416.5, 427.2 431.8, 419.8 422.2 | -0.169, 1.07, 1.05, 1.06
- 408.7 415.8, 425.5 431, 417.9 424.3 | -0.269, 1.07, 1.07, 1.07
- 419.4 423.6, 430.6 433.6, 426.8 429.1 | 0.071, 1.11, 1.21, 1.17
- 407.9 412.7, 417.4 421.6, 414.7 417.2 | 0.052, 1.09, 1.1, 1.09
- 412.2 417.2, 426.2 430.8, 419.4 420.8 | -0.001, 1.07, 1.07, 1.07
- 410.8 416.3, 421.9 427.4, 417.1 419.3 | 0.051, 1.08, 1.15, 1.11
